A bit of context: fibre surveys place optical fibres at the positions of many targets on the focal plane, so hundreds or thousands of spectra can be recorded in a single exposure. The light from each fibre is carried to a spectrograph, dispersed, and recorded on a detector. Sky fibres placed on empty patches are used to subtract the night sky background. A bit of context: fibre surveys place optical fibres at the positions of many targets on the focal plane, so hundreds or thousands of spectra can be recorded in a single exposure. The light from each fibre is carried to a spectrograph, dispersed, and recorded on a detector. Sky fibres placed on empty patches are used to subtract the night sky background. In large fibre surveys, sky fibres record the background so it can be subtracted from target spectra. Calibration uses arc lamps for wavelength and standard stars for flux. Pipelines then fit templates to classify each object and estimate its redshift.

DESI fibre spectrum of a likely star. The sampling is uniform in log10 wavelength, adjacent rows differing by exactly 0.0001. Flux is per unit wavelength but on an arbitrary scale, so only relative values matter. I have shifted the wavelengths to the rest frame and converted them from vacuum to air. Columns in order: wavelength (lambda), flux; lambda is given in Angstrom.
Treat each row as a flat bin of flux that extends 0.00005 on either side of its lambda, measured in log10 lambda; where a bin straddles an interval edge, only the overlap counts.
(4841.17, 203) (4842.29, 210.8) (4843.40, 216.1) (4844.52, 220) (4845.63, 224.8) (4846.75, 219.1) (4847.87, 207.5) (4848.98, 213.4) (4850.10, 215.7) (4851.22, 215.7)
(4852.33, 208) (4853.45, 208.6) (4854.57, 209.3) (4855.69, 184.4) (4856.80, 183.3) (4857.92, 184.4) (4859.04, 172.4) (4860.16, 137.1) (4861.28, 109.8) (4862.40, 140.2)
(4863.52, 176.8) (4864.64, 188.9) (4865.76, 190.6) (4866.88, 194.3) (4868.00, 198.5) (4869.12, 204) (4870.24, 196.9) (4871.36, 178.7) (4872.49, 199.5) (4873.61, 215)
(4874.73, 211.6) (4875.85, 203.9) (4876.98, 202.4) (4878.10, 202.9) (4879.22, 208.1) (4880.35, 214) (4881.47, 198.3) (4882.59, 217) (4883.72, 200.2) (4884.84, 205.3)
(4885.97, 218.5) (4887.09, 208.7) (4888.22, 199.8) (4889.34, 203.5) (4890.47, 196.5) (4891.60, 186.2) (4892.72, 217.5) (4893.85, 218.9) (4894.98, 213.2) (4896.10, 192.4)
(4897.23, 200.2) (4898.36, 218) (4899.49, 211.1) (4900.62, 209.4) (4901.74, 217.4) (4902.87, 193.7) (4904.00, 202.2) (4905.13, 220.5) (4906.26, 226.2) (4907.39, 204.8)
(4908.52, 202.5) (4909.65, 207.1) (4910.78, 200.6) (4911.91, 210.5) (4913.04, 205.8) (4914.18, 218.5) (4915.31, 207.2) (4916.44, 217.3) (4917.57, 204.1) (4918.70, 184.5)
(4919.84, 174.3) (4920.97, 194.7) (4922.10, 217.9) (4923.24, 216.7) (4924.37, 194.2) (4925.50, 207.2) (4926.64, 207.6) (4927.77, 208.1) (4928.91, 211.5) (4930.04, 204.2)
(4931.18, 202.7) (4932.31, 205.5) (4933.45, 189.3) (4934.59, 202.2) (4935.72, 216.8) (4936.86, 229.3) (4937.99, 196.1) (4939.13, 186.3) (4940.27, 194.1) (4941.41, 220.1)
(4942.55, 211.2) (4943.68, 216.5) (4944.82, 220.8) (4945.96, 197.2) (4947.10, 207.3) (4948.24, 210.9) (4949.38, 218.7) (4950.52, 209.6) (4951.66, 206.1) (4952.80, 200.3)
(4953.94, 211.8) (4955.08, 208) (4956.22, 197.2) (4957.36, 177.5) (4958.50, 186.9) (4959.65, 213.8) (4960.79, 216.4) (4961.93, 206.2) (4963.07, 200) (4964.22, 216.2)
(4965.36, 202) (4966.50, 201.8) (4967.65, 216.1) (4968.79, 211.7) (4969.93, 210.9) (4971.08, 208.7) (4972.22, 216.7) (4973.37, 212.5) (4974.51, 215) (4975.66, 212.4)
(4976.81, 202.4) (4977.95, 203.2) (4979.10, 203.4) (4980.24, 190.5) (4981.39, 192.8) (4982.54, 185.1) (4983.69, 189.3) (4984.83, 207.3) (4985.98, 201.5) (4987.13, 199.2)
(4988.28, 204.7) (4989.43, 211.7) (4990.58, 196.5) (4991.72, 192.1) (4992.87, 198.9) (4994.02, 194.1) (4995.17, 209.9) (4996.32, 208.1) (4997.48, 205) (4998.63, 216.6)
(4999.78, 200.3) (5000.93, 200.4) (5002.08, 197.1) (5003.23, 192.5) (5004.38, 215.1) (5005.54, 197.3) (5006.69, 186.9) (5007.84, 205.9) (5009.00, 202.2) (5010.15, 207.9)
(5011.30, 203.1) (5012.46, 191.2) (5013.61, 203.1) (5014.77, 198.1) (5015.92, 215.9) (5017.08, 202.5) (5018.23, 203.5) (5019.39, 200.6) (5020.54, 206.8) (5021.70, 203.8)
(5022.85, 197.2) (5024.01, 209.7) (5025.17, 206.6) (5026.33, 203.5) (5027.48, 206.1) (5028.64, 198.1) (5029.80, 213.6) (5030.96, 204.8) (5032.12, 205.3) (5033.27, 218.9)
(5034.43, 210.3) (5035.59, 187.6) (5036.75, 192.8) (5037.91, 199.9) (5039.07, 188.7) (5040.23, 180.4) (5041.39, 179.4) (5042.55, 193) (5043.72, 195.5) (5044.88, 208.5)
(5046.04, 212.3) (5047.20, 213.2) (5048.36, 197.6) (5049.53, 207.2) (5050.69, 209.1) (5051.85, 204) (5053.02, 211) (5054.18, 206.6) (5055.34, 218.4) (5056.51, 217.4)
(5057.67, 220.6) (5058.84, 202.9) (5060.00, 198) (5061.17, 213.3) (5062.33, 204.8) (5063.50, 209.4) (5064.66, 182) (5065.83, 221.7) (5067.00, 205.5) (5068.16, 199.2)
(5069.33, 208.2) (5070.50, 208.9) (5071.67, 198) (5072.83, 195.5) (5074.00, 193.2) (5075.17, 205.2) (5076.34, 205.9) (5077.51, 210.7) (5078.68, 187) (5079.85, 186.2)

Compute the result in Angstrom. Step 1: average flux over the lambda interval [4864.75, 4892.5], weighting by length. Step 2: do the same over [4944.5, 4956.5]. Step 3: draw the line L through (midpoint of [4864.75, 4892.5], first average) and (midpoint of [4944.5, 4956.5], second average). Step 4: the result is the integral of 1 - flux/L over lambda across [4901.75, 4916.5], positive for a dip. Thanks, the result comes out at -0.3 Angstrom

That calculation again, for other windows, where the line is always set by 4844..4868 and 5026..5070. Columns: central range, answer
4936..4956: -1.2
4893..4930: -2.3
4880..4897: -1.1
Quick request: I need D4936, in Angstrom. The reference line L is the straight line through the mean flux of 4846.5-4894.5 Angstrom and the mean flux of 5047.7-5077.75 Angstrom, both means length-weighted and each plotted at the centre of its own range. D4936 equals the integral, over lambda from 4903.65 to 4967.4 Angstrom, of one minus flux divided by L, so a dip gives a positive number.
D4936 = -1.9 Angstrom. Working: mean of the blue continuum 197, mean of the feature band 206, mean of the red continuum 206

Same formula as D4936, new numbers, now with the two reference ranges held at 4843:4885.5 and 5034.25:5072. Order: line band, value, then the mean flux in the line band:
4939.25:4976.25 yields -1.4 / 208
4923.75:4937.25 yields -0.5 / 206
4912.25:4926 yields -0.4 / 204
